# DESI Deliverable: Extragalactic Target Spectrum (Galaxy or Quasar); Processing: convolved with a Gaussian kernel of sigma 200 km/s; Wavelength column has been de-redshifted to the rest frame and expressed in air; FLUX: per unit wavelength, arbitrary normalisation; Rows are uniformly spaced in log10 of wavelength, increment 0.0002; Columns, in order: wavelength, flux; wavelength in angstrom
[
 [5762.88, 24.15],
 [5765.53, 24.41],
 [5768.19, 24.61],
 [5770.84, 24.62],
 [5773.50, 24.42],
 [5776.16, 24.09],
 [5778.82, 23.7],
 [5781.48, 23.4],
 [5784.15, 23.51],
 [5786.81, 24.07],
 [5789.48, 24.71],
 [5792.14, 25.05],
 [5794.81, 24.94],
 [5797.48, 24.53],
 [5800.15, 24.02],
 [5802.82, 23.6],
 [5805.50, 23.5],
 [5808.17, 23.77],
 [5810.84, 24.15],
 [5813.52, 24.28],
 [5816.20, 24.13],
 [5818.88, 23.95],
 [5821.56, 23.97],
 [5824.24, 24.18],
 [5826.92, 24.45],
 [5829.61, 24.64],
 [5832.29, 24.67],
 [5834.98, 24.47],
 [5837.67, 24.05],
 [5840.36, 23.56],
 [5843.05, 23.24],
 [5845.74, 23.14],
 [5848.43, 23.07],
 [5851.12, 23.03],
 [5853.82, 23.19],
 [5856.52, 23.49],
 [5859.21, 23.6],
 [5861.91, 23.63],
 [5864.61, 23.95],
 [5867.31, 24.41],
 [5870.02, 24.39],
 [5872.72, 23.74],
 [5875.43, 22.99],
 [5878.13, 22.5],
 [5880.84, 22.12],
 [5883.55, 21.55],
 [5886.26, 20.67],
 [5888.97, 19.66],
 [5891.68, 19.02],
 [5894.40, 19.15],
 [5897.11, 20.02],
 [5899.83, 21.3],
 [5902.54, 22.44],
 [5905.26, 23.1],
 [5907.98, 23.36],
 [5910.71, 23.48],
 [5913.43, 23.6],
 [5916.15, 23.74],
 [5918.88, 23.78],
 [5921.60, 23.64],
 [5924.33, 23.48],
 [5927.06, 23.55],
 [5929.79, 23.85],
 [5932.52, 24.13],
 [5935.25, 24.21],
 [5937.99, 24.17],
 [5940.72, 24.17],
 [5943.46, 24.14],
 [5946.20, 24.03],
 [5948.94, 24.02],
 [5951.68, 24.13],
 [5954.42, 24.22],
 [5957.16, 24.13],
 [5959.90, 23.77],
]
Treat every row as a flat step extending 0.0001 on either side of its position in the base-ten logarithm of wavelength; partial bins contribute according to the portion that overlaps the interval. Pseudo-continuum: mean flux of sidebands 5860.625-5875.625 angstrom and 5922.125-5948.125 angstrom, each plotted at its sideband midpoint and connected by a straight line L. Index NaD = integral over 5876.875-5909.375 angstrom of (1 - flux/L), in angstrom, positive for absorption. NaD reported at 3.6 angstrom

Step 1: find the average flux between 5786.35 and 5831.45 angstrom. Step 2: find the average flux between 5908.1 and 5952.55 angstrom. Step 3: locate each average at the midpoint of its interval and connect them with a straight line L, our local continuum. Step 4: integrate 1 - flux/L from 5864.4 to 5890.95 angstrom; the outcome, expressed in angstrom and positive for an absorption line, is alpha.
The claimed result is 1.74 angstrom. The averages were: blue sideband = 24.2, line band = 22.5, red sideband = 23.9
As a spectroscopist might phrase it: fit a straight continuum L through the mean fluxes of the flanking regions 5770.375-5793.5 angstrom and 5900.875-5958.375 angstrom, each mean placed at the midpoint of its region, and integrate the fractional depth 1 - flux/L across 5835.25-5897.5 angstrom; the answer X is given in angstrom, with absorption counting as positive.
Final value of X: 3.5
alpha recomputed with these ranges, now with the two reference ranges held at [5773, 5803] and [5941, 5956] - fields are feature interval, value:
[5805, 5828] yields 0.1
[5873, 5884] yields 0.8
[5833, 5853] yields 0.5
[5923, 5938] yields 0.2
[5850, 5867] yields 0.4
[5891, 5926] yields 2.5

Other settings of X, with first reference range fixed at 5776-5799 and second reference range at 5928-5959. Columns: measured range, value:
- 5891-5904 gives 1.97 angstrom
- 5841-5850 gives 0.37 angstrom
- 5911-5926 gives 0.30 angstrom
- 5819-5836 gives -0.12 angstrom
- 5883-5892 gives 1.45 angstrom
